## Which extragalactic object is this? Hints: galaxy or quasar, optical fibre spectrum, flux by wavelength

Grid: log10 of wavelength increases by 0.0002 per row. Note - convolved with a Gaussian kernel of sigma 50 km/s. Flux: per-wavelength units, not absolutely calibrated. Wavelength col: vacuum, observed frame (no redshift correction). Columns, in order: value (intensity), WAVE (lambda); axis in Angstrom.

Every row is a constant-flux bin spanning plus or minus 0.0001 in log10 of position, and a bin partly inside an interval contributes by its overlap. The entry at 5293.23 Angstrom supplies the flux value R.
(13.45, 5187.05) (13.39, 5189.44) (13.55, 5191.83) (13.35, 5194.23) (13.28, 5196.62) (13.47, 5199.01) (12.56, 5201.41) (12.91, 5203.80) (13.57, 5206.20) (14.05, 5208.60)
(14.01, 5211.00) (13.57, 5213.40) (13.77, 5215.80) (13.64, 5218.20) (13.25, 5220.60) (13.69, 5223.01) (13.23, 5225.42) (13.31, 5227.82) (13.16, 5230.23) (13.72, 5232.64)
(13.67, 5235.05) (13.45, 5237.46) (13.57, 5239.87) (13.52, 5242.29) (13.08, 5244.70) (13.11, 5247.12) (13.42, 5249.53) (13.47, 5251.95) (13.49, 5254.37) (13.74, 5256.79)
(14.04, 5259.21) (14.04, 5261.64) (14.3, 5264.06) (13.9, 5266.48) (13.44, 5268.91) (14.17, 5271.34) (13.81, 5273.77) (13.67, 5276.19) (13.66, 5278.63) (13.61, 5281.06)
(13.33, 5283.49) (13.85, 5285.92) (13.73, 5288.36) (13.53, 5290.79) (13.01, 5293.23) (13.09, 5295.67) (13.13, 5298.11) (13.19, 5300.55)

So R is 13.01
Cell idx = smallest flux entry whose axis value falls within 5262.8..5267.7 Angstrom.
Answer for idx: 13.9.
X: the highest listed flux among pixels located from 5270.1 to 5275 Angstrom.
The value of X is 14.17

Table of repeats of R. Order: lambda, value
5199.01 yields 13.47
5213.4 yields 13.57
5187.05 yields 13.45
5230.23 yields 13.16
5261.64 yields 14.04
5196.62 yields 13.28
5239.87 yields 13.57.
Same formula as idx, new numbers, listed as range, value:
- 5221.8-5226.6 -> 13.23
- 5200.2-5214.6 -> 12.56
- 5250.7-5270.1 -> 13.44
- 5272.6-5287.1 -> 13.33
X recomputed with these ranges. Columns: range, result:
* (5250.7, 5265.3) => 14.3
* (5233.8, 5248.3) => 13.67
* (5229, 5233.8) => 13.72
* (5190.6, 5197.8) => 13.55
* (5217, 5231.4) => 13.69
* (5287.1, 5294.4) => 13.73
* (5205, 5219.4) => 14.05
